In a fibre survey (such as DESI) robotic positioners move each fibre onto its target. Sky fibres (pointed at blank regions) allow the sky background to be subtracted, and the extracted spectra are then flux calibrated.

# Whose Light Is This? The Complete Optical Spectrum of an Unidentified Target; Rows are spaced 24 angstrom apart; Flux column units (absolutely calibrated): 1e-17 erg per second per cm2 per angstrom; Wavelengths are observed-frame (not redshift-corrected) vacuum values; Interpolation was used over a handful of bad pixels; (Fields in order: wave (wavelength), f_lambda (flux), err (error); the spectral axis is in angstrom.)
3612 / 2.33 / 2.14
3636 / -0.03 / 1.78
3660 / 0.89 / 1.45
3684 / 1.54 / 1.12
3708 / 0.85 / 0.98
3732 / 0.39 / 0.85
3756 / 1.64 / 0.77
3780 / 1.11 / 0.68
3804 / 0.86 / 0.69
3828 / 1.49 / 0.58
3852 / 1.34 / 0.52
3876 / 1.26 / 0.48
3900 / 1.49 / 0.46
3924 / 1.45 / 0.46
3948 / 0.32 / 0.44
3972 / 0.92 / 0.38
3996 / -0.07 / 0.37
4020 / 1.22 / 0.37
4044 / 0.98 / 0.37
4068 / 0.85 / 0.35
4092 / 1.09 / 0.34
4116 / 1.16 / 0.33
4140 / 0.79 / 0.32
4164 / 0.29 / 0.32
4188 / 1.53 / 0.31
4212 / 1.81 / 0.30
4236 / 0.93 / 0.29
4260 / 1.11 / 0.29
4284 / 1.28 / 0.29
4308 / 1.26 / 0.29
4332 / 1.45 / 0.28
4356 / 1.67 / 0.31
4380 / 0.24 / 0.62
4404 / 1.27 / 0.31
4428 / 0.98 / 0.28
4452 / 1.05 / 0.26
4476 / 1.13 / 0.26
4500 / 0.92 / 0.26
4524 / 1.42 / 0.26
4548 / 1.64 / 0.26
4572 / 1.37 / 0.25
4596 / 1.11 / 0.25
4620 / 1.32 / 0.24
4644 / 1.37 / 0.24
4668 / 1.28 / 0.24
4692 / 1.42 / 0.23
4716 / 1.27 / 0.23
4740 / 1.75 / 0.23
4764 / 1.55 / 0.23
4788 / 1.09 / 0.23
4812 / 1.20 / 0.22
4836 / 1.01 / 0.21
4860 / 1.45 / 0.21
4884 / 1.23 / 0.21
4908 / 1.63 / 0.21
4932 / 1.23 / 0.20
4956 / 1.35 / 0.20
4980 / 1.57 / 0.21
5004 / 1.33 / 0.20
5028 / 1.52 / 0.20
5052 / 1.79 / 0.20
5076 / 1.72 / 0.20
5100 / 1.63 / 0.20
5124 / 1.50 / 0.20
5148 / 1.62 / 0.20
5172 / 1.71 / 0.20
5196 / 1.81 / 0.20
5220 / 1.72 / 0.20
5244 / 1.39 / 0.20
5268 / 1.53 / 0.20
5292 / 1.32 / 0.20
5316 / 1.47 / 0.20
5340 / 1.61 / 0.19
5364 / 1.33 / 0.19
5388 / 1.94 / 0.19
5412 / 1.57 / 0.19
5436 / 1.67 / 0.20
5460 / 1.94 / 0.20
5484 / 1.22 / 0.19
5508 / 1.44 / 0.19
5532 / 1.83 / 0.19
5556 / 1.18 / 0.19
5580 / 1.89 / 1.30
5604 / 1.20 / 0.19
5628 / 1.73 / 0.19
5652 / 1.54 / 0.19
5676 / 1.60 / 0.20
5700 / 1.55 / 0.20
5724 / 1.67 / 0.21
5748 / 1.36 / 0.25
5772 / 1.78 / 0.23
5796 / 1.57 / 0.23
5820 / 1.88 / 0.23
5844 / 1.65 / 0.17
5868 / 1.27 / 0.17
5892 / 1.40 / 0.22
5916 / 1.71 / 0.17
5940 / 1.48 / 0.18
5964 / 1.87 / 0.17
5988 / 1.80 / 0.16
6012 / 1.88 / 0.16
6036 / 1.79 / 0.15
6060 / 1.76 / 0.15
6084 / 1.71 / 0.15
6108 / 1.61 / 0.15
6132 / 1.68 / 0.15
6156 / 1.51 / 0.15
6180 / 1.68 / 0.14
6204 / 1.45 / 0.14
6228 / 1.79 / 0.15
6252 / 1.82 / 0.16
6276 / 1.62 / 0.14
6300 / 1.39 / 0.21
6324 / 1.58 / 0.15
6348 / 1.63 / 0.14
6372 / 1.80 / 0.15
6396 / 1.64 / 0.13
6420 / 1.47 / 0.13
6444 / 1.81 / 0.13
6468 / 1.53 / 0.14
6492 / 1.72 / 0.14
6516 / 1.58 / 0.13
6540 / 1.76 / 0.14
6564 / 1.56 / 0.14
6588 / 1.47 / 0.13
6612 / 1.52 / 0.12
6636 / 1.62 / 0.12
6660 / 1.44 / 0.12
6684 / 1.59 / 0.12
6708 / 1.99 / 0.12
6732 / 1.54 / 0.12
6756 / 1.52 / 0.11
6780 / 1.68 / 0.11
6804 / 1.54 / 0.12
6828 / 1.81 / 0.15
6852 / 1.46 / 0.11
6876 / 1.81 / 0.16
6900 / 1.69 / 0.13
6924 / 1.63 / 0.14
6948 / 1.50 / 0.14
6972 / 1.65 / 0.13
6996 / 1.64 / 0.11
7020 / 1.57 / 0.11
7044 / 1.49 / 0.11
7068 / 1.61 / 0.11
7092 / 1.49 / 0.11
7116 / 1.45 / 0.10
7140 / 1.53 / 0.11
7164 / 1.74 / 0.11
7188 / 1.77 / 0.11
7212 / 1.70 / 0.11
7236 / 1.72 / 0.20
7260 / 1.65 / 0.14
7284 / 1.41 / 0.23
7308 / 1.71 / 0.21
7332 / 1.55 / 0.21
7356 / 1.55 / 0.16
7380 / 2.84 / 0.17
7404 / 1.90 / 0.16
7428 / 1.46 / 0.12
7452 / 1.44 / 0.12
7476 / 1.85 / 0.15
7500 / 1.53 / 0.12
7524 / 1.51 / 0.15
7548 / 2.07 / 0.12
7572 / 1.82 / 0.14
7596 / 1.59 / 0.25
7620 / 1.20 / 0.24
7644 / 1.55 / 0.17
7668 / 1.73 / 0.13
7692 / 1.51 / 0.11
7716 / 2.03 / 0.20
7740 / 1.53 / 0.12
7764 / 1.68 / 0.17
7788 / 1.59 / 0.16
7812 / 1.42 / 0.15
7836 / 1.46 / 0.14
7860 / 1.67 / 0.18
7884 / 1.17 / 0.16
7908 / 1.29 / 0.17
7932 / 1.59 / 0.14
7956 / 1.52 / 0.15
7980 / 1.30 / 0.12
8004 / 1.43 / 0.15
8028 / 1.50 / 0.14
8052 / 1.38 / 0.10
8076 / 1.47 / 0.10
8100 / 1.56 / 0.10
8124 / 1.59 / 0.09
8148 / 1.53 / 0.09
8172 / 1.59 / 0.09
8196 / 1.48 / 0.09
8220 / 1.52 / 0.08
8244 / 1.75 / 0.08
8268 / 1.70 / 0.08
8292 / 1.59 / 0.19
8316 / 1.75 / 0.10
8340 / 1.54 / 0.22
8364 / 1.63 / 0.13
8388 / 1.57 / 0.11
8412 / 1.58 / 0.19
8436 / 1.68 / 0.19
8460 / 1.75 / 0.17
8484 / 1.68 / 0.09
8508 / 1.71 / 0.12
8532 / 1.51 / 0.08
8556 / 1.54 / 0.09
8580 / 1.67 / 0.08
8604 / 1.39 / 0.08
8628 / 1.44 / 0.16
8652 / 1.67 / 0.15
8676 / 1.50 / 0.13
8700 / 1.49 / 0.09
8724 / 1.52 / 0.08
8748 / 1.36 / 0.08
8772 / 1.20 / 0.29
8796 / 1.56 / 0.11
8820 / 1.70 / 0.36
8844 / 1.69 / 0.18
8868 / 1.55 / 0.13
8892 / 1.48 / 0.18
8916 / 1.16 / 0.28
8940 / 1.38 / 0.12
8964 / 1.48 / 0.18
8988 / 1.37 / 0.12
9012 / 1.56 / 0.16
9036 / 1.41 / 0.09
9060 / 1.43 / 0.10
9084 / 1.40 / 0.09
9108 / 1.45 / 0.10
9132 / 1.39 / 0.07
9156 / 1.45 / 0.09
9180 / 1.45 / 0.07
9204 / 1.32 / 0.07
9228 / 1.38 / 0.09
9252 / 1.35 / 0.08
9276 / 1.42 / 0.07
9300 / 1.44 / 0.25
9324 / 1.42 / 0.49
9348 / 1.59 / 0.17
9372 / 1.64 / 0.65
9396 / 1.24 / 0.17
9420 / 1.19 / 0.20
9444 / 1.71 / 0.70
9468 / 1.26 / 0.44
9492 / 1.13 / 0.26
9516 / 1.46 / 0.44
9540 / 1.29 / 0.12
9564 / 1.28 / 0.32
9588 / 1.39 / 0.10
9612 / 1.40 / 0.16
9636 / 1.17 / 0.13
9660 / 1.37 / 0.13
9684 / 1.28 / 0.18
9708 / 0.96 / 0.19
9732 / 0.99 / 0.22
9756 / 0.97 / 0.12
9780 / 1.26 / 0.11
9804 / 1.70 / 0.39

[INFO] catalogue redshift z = 0.124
